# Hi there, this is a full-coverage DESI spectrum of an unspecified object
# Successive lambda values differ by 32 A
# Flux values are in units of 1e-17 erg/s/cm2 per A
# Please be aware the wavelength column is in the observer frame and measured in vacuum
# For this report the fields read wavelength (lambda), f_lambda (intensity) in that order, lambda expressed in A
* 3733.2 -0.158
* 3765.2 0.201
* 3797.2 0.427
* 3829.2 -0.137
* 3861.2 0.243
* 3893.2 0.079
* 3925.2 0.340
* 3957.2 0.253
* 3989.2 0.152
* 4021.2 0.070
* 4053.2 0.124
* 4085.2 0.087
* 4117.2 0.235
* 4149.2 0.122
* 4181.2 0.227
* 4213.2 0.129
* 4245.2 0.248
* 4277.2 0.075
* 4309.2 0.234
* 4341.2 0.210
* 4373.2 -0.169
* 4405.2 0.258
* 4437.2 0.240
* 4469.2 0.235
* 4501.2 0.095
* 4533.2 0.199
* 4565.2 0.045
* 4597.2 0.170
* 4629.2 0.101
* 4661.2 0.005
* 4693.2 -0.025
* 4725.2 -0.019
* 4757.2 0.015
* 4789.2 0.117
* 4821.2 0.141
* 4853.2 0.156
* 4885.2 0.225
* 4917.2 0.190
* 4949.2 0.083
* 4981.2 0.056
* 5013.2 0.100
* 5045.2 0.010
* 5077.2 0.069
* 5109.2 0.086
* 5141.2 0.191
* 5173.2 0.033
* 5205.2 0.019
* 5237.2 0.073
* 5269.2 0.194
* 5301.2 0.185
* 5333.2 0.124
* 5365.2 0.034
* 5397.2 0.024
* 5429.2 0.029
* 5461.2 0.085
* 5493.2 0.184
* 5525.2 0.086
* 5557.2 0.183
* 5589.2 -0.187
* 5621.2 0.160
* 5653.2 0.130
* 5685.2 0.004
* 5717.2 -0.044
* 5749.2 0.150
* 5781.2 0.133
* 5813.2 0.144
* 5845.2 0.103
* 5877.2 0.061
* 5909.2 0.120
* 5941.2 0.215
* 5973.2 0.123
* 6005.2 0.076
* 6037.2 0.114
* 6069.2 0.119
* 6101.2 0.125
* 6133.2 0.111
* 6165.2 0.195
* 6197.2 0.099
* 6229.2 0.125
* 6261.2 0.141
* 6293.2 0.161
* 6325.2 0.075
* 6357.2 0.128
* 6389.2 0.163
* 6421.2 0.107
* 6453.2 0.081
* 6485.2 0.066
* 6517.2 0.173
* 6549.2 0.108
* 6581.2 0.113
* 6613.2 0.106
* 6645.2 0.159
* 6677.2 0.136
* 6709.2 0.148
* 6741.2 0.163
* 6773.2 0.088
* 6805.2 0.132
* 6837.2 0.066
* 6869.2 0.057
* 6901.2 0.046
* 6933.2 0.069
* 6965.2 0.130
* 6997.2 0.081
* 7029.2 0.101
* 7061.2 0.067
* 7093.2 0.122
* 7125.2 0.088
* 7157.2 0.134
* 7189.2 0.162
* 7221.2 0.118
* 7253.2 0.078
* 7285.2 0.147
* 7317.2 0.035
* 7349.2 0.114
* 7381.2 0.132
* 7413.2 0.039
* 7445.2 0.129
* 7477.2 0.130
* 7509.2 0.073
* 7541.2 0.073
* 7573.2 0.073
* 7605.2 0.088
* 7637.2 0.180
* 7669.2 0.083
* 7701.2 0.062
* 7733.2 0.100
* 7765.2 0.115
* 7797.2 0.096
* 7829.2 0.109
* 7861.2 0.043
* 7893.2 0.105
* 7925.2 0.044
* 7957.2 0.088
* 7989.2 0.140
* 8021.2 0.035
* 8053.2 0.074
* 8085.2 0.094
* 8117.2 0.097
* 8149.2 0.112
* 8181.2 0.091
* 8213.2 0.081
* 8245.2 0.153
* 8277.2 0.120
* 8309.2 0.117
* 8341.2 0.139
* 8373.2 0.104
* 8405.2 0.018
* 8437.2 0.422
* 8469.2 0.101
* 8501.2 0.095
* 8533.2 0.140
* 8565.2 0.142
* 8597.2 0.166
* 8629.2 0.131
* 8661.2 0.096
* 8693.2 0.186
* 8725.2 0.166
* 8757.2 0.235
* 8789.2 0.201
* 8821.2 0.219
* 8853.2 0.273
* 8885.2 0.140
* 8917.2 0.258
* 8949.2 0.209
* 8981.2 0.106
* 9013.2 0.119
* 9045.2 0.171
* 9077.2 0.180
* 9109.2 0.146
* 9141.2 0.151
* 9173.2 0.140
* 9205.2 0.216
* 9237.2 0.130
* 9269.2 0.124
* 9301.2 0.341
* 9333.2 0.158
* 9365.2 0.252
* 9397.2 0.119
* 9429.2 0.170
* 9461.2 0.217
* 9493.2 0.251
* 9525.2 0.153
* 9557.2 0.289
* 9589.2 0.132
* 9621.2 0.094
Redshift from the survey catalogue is 1.26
